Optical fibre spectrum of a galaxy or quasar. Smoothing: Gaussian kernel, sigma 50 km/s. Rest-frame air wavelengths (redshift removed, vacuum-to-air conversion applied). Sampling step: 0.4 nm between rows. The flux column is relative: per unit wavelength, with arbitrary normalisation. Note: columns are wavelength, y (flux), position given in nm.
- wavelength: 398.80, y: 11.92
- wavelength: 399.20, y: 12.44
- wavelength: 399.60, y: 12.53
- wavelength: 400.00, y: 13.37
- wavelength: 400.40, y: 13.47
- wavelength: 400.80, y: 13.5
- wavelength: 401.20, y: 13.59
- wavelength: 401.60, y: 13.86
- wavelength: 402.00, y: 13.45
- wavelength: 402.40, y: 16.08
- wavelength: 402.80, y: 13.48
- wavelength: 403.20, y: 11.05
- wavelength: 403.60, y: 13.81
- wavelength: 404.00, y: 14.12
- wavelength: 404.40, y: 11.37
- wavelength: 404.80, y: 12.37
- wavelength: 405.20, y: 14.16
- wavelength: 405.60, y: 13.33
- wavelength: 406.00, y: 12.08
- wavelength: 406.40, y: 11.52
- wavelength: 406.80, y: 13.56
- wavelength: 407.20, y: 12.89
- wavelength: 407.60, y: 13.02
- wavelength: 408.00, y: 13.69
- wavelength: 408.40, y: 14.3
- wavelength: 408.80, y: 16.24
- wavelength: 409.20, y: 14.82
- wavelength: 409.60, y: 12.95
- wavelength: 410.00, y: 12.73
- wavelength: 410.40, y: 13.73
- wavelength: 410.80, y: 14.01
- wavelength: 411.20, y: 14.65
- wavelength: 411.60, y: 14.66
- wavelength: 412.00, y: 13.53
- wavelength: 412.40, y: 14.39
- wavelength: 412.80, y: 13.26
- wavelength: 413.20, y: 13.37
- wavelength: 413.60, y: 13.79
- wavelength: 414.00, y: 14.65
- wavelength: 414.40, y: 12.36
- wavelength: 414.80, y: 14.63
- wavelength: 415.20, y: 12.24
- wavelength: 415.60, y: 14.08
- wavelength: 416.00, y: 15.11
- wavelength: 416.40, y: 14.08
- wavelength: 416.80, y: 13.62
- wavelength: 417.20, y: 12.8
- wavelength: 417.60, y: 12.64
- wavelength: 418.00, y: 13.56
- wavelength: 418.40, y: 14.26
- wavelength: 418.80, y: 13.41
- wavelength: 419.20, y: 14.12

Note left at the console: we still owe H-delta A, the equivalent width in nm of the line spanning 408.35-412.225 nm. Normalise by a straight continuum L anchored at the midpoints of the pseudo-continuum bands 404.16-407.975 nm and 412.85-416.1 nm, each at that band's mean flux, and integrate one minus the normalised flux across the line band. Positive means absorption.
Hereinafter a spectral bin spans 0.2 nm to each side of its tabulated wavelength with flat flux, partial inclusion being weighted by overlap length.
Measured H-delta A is -0.27 nm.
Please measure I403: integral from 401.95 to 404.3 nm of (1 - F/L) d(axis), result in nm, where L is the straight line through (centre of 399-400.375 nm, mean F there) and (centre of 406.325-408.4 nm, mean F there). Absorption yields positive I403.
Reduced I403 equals -0.11 nm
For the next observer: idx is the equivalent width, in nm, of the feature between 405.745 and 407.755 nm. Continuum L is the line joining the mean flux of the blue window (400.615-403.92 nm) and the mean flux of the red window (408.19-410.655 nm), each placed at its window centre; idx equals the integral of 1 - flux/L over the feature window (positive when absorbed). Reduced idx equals 0.19 nm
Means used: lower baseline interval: 13.6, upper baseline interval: 14.1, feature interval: 12.6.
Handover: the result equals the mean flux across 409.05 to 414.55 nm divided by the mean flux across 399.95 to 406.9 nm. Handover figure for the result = 1.0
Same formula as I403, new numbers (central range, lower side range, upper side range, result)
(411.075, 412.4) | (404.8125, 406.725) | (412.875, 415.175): -0.09 nm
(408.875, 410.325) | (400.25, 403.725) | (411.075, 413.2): 0.02 nm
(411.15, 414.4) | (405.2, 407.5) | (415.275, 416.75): -0.05 nm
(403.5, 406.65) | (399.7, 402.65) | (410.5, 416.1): 0.24 nm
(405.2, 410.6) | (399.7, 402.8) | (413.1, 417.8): 0.10 nm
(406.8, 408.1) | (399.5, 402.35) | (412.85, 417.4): 0.04 nm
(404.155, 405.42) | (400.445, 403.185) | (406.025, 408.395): 0.06 nm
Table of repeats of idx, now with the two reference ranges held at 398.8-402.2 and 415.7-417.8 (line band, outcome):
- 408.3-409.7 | -0.13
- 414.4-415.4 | 0.03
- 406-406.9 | 0.07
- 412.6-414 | -0.01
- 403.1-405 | 0.10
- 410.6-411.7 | -0.07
